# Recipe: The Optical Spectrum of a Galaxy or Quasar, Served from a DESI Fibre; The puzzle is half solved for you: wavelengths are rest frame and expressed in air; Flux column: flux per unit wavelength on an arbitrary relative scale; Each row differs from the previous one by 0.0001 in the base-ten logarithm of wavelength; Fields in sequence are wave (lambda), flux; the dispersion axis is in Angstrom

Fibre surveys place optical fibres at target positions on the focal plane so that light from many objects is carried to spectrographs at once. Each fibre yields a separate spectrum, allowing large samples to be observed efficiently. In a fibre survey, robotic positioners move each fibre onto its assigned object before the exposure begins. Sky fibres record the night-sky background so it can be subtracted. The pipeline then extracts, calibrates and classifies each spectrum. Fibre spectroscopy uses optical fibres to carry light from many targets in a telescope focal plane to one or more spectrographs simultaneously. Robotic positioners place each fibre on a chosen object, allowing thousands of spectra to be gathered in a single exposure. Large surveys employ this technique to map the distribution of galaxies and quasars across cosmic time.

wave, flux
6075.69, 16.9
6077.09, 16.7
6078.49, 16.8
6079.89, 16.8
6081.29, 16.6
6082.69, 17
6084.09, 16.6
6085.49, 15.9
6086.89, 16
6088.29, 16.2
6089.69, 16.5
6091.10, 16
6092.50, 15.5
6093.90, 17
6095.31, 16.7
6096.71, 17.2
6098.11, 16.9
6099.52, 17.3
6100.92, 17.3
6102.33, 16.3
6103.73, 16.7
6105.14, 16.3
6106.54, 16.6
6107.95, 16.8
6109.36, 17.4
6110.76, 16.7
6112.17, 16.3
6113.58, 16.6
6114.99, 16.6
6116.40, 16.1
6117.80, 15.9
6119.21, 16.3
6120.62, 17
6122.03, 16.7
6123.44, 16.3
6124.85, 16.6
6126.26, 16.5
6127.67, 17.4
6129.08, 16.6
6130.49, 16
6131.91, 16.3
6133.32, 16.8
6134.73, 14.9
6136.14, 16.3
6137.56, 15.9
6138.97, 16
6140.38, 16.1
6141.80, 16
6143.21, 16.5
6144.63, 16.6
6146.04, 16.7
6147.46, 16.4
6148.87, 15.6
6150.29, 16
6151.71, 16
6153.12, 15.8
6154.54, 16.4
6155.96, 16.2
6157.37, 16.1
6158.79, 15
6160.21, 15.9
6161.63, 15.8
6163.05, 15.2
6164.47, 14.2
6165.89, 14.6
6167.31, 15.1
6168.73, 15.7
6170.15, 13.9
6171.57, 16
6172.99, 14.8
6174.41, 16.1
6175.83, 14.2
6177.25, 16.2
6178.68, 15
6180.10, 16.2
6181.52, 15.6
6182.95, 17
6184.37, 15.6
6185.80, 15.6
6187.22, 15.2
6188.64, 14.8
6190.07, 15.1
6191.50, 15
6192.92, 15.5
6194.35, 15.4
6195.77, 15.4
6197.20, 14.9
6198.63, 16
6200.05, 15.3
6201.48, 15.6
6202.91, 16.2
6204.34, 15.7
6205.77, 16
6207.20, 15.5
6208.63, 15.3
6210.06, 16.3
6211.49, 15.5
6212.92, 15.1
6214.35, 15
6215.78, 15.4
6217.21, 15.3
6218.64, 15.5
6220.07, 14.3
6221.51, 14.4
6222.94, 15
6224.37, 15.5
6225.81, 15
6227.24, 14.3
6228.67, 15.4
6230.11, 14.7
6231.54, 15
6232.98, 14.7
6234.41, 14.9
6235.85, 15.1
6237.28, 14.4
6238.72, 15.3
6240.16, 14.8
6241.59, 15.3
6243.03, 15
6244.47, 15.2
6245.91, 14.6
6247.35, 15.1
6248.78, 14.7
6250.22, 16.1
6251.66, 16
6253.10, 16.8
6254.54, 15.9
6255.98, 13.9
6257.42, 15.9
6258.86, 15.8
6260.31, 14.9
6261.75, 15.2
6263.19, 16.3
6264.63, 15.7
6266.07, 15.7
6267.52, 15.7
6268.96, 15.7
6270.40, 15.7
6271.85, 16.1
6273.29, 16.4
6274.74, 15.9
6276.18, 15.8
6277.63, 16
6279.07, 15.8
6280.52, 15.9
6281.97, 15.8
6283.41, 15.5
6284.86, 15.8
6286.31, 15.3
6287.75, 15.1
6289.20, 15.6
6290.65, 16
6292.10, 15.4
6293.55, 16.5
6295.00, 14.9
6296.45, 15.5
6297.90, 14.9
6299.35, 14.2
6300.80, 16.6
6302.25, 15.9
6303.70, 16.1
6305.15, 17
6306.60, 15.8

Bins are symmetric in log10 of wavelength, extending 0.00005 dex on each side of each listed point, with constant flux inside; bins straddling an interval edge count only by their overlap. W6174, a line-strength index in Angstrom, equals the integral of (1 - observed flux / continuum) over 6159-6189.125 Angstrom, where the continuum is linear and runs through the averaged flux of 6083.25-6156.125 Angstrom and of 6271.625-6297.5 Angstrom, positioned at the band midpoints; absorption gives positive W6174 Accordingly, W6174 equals 1.52 Angstrom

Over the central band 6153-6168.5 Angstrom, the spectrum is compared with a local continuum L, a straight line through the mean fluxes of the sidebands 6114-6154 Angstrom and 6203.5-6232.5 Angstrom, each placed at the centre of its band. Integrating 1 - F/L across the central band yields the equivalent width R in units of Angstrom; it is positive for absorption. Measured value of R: 0.45 Angstrom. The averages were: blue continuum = 16.3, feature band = 15.5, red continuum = 15.2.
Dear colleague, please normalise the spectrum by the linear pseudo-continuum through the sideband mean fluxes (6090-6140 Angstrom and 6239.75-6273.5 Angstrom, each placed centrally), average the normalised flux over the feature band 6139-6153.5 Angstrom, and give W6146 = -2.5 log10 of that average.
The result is 0.01 mag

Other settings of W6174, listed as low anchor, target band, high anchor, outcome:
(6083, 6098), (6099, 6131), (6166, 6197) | -0.98 Angstrom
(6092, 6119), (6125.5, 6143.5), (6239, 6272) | 0.19 Angstrom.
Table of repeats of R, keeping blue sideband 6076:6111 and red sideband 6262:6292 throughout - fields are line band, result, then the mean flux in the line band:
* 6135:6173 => 1.4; 15.7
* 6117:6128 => 0.0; 16.6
